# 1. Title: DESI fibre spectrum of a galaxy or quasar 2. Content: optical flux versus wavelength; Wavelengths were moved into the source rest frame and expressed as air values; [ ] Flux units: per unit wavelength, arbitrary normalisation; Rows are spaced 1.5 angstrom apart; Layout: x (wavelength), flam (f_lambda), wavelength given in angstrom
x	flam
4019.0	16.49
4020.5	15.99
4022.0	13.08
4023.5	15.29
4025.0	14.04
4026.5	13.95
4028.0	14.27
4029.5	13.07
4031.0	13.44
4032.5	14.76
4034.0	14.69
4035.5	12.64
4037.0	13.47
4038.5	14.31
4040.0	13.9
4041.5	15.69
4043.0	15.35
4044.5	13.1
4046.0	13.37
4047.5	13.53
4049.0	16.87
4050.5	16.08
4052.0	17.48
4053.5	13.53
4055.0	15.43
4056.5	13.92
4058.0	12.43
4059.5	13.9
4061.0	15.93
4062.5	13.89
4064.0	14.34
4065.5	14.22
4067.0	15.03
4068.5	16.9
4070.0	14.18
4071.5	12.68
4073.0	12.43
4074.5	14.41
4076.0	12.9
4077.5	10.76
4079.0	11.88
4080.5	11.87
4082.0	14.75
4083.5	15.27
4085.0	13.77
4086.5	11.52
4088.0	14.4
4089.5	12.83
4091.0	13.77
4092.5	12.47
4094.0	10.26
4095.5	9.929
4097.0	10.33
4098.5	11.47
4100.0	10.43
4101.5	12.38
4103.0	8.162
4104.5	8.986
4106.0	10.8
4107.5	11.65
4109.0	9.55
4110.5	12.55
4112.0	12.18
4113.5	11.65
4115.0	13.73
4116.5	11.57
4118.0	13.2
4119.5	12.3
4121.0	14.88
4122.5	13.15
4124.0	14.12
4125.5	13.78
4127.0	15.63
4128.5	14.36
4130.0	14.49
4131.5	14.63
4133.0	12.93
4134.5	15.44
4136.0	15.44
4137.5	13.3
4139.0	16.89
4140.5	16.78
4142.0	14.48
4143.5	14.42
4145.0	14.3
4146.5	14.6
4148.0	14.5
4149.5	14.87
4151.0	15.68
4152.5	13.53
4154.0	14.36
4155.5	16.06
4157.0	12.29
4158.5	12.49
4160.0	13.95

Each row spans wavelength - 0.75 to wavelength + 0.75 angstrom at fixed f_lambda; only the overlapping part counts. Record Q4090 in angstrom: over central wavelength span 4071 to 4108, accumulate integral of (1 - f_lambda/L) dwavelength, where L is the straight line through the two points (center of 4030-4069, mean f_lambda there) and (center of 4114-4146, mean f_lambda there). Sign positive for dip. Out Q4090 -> 6.1 angstrom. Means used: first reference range 14.5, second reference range 14.3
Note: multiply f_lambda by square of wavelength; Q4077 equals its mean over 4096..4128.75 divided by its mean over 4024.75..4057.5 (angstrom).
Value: 0.9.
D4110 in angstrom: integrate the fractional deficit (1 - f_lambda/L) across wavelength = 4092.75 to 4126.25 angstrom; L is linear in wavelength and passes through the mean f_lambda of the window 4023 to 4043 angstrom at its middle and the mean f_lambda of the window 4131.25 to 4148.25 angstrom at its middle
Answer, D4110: 6.7 angstrom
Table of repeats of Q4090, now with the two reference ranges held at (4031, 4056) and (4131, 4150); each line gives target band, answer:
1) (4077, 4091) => 1.5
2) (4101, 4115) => 3.5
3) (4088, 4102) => 2.9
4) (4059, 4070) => -0.2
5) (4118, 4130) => 0.6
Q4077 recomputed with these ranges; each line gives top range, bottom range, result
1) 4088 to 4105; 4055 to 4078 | 0.81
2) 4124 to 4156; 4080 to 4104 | 1.25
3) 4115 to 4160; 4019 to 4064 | 1.04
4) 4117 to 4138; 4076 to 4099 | 1.16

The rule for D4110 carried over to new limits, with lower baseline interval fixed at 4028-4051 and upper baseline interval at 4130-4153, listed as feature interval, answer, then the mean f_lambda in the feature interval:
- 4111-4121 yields 1.4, 12.6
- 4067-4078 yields 0.6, 13.6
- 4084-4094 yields 1.1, 13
